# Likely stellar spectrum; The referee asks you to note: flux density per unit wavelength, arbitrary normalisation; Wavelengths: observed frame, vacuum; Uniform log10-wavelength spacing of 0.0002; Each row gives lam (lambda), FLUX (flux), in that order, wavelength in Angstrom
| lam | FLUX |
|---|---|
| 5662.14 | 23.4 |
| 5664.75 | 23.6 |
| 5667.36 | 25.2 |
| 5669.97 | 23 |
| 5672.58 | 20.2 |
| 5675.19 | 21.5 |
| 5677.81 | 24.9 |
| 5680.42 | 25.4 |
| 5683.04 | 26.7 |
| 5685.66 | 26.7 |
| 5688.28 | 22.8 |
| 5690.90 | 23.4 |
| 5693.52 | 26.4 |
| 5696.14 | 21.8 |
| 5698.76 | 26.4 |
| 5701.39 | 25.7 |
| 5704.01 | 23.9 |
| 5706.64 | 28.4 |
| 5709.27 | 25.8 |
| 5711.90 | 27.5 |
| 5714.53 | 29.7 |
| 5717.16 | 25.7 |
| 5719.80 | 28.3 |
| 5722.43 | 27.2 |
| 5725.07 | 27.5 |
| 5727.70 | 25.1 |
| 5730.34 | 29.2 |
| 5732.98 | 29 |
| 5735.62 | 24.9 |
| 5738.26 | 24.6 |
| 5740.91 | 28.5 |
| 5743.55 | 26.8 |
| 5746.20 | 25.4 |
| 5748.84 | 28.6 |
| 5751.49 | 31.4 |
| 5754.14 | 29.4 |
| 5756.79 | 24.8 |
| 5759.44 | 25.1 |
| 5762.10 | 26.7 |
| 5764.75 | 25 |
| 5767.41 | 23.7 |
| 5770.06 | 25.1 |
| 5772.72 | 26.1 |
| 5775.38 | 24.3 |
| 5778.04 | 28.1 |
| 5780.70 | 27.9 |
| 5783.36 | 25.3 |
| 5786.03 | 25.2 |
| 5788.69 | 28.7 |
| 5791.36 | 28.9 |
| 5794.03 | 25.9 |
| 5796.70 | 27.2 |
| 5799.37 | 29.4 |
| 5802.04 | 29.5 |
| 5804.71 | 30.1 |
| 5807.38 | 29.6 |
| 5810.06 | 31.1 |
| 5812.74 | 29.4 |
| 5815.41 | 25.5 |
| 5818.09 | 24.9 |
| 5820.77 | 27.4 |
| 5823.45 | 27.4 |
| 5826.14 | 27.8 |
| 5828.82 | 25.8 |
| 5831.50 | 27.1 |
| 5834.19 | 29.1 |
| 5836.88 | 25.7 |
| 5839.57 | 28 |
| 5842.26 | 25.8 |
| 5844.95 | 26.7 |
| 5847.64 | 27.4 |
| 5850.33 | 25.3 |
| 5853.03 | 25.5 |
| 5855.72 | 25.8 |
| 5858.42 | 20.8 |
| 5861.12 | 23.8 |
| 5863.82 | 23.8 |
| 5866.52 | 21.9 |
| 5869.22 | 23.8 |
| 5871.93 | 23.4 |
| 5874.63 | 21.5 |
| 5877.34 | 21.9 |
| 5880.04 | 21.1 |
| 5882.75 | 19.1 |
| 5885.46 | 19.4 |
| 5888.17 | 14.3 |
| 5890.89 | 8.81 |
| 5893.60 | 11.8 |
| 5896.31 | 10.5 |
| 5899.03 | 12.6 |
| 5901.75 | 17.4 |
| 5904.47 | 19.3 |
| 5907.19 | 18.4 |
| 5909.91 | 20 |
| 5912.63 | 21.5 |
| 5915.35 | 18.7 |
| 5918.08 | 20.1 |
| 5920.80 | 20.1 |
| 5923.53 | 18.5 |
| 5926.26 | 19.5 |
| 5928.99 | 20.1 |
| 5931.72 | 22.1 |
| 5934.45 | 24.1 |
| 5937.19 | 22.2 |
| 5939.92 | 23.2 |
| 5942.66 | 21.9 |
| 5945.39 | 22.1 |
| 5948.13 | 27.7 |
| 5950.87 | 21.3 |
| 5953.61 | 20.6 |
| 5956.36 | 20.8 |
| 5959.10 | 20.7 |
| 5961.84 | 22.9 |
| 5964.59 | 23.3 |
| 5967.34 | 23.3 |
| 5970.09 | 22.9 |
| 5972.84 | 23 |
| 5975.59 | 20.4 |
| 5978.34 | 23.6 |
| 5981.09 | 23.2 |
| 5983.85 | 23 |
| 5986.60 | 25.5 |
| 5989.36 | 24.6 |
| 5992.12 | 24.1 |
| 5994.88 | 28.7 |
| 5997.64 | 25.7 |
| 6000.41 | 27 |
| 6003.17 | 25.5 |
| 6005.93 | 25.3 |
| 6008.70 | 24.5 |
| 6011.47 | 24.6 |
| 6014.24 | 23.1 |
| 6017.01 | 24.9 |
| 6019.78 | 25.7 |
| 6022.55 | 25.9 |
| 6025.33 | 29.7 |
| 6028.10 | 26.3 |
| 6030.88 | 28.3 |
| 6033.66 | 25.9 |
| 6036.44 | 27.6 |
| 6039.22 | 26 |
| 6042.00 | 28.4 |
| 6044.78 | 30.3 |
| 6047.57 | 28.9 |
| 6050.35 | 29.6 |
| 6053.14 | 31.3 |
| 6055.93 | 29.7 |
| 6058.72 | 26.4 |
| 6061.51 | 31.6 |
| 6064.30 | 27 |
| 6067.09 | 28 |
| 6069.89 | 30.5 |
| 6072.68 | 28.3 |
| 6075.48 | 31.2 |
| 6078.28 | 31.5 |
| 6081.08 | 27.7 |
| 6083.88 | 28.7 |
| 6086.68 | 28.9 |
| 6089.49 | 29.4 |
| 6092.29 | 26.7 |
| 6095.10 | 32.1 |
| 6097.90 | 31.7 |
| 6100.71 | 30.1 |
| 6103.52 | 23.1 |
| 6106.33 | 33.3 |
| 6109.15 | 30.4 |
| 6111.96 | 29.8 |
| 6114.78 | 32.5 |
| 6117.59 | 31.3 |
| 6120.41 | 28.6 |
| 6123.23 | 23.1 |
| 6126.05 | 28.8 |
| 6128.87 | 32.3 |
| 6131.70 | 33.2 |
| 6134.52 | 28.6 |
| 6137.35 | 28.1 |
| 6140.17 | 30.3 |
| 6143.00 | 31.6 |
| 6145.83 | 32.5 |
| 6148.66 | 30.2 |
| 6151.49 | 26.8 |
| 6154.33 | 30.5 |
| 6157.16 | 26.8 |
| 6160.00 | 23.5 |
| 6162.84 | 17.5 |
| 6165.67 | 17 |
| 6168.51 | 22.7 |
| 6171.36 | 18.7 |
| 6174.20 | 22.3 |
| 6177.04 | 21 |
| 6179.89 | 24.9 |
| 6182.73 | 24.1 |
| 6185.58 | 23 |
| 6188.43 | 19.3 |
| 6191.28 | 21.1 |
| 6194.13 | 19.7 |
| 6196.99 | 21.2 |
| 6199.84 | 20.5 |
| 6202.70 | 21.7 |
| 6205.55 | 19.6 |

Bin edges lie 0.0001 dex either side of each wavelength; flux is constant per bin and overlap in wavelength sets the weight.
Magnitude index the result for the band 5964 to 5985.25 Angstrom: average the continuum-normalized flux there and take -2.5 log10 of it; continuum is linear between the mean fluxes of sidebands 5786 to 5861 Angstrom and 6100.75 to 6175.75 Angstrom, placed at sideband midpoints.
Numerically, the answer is 0.19 mag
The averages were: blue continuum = 27.2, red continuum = 27.5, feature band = 22.8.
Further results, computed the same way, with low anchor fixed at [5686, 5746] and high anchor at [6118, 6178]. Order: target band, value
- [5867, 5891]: 0.31 mag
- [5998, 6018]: 0.06 mag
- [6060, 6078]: -0.12 mag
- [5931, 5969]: 0.17 mag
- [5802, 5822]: -0.08 mag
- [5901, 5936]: 0.30 mag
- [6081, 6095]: -0.09 mag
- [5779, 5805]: -0.06 mag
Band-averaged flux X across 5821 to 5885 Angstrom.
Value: 24.7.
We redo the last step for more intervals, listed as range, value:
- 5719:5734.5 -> 27.7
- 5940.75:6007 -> 23.6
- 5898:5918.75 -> 18.5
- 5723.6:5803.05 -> 26.9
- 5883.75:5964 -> 19.4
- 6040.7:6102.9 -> 29.4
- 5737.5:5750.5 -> 27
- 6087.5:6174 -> 28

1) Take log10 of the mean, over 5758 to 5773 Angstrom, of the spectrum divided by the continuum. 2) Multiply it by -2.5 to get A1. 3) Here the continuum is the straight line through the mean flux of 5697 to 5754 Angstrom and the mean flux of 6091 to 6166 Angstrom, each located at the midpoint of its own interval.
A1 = 0.09 mag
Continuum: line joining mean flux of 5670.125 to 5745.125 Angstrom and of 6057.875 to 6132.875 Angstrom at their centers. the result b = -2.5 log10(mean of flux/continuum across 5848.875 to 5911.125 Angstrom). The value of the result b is 0.366 mag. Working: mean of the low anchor 25.8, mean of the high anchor 29.5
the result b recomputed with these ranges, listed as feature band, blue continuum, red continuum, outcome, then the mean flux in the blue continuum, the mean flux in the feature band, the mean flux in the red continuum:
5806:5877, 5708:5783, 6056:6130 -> 0.07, 26.8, 25.9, 29.3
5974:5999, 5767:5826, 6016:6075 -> 0.15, 27.4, 24.3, 28.2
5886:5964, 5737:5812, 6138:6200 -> 0.32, 27.2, 19.4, 24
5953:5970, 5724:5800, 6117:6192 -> 0.19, 26.8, 22.1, 25.8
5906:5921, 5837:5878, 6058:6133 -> 0.28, 24.4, 19.8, 29.5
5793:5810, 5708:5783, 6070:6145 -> -0.06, 26.8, 28.9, 29.7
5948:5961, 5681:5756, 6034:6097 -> 0.29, 26.7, 21.7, 29.1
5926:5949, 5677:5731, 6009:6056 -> 0.19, 26.1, 22.6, 27.3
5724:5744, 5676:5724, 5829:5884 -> -0.06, 25.9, 27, 24.4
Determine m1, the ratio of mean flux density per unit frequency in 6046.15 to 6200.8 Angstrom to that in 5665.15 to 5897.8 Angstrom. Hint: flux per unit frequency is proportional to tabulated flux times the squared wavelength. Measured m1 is 1.2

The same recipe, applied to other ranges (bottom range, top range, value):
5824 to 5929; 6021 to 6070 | 1.41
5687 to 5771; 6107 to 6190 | 1.16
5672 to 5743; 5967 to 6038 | 1.07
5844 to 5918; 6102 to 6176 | 1.48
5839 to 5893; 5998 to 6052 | 1.27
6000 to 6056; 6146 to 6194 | 0.90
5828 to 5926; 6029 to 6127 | 1.47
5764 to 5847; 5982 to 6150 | 1.14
